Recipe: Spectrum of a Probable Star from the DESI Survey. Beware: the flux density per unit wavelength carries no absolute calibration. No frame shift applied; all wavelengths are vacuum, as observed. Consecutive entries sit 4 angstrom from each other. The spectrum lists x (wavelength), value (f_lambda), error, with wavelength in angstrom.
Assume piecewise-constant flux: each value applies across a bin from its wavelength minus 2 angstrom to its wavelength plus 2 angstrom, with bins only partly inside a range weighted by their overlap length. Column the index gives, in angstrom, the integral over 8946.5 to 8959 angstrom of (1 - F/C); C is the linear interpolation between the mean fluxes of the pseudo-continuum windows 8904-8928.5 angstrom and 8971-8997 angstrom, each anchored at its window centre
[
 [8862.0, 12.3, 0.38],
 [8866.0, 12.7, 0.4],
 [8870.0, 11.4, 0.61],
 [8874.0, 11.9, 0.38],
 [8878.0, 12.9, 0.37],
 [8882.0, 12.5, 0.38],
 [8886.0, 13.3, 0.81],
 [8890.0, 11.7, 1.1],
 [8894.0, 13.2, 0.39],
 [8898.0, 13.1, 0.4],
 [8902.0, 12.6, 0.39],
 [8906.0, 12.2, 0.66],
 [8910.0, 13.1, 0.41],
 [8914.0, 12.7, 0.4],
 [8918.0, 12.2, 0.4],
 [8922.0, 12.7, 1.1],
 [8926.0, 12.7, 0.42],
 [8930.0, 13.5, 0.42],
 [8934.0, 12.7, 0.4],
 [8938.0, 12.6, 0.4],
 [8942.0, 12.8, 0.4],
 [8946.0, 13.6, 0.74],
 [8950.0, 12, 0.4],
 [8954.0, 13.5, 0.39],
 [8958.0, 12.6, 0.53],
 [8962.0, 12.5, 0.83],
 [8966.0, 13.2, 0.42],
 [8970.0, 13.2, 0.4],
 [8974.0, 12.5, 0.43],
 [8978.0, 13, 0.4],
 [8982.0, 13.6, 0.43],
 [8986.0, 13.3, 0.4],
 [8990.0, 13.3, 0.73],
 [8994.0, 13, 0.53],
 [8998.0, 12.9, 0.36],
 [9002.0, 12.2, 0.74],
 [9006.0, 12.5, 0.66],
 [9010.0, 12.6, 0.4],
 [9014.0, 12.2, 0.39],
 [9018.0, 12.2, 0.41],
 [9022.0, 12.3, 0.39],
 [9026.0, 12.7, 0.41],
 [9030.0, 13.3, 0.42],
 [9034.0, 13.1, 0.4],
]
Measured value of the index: 0.1 angstrom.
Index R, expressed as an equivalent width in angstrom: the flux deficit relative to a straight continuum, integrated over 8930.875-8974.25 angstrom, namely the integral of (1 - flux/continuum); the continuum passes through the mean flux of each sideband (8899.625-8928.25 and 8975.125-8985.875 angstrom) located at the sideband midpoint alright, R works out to 0.4 angstrom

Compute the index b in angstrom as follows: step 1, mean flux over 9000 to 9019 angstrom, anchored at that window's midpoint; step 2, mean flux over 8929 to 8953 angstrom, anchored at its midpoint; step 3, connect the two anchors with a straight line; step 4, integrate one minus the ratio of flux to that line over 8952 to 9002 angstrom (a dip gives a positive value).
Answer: -1.7 angstrom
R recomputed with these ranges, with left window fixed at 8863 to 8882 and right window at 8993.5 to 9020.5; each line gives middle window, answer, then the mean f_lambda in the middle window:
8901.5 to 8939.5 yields -1.1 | 12.7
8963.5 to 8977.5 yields -0.6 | 13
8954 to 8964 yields -0.3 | 12.7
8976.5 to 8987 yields -0.7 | 13.3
